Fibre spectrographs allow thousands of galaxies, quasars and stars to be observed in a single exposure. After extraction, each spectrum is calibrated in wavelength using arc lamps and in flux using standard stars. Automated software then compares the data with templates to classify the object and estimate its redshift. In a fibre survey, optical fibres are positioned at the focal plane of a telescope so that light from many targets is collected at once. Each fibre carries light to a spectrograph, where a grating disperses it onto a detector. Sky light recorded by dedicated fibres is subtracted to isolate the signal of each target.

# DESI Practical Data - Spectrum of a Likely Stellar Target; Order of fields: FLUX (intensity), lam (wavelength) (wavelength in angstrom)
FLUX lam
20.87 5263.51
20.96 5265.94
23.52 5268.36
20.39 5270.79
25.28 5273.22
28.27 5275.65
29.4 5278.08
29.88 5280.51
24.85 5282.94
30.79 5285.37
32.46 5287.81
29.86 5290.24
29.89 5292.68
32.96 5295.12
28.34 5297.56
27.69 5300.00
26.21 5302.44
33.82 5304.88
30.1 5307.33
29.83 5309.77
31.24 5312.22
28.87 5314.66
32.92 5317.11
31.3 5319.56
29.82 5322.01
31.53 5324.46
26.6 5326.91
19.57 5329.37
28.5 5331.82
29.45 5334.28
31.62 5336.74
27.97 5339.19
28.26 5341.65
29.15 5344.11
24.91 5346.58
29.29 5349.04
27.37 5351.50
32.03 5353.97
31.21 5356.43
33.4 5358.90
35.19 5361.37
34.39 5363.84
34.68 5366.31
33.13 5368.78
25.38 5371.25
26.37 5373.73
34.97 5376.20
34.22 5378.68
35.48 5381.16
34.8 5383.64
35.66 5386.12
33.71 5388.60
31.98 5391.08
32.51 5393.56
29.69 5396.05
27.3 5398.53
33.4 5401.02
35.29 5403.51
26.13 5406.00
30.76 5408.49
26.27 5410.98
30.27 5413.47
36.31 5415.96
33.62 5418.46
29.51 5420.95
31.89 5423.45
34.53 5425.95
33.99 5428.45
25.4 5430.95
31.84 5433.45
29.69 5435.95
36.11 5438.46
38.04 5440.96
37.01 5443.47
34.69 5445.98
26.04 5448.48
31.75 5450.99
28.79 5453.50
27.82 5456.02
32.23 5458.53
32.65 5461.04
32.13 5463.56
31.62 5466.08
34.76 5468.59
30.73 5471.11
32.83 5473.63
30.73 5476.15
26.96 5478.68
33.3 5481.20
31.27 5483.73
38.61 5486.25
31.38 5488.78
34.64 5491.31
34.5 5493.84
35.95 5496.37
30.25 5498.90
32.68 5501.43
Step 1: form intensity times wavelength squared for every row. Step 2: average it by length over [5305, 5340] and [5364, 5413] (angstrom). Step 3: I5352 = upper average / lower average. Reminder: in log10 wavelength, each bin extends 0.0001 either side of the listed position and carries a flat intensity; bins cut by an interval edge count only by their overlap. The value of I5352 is 1.1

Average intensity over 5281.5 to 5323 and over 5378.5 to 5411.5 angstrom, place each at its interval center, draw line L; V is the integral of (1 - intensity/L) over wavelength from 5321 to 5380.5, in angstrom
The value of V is 2.04 angstrom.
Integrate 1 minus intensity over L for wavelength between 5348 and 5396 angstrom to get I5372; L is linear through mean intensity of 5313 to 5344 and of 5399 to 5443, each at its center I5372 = -3.2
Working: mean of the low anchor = 28.9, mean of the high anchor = 32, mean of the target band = 32.4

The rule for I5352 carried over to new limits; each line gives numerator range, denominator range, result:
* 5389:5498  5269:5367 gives 1.14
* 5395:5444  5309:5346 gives 1.13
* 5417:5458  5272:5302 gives 1.16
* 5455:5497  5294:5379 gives 1.14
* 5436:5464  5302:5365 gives 1.13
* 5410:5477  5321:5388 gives 1.08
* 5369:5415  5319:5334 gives 1.16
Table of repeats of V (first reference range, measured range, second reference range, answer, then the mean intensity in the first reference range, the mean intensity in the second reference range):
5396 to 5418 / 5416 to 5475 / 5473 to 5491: -1.19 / 30.8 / 32.3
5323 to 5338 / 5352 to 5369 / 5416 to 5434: -2.34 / 27.9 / 31.8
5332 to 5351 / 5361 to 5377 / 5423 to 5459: -1.21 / 28.6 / 32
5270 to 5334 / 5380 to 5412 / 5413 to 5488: -0.85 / 28.9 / 32.2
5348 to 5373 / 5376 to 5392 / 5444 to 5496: -1.41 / 31.5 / 32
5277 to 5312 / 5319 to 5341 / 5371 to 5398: 1.71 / 29.8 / 32.4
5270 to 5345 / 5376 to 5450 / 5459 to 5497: -2.45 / 29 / 32.7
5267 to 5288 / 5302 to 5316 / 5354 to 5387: -0.63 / 26.9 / 32.9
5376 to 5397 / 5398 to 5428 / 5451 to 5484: 1.28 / 33.6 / 31.2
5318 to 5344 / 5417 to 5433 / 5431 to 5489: -0.23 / 28.6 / 32.1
